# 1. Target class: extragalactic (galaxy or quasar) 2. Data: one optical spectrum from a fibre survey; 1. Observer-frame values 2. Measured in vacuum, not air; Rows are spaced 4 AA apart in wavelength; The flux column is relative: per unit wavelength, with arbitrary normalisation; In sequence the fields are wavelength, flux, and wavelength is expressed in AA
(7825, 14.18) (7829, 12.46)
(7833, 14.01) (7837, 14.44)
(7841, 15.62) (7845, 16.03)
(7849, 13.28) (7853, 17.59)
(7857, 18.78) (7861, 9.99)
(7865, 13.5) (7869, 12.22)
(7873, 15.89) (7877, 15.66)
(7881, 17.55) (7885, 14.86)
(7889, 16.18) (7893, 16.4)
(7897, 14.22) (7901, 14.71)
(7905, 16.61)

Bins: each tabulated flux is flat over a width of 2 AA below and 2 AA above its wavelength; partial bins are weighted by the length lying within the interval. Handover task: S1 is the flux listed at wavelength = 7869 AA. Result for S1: 12.22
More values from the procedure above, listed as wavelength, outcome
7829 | 12.46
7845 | 16.03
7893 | 16.4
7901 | 14.71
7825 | 14.18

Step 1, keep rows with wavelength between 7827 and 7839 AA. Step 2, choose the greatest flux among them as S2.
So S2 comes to 14.44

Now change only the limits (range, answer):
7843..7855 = 17.59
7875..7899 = 17.55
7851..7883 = 18.78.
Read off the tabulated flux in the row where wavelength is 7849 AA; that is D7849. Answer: 13.28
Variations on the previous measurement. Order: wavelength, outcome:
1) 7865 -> 13.5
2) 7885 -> 14.86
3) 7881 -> 17.55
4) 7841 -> 15.62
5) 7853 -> 17.59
